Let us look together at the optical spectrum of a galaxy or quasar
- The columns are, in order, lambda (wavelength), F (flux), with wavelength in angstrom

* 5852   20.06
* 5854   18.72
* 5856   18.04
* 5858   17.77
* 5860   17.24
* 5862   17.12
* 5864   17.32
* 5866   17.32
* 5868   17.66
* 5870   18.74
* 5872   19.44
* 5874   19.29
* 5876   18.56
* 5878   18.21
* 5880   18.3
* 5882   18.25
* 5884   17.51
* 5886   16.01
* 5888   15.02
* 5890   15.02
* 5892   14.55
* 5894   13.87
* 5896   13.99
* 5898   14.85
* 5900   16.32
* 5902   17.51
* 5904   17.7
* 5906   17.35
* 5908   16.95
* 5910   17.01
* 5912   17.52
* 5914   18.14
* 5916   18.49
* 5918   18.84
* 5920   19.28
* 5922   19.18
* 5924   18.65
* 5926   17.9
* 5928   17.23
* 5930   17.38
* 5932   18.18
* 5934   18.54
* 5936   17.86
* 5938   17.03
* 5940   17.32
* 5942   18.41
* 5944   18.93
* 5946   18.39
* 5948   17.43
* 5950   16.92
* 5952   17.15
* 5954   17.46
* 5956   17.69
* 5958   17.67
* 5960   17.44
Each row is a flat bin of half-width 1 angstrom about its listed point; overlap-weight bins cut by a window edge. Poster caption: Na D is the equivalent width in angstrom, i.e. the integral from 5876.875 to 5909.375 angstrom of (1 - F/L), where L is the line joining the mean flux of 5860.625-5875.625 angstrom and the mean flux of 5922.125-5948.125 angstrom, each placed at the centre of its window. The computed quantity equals 3.1 angstrom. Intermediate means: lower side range 18.1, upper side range 18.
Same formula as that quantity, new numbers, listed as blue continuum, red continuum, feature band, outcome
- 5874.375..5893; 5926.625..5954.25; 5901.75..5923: -0.8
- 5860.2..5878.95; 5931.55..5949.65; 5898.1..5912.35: 0.8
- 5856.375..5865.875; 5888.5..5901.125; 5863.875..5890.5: -2.5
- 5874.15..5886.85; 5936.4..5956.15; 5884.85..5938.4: 2.3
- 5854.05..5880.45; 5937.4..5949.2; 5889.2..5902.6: 2.2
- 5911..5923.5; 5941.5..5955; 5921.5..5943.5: 0.3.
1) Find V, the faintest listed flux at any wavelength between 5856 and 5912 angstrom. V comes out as 13.87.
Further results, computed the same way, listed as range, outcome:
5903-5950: 16.92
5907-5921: 16.95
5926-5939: 17.03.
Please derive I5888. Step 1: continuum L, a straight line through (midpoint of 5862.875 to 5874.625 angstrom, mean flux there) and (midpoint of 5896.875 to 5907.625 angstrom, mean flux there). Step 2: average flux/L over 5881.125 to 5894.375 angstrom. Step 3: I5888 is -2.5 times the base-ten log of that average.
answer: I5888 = 0.10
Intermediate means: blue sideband 18.3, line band 15.8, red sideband 16.7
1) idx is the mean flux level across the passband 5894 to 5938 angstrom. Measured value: 17.5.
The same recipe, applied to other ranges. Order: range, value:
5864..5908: 16.9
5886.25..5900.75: 14.8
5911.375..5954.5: 18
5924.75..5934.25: 17.8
